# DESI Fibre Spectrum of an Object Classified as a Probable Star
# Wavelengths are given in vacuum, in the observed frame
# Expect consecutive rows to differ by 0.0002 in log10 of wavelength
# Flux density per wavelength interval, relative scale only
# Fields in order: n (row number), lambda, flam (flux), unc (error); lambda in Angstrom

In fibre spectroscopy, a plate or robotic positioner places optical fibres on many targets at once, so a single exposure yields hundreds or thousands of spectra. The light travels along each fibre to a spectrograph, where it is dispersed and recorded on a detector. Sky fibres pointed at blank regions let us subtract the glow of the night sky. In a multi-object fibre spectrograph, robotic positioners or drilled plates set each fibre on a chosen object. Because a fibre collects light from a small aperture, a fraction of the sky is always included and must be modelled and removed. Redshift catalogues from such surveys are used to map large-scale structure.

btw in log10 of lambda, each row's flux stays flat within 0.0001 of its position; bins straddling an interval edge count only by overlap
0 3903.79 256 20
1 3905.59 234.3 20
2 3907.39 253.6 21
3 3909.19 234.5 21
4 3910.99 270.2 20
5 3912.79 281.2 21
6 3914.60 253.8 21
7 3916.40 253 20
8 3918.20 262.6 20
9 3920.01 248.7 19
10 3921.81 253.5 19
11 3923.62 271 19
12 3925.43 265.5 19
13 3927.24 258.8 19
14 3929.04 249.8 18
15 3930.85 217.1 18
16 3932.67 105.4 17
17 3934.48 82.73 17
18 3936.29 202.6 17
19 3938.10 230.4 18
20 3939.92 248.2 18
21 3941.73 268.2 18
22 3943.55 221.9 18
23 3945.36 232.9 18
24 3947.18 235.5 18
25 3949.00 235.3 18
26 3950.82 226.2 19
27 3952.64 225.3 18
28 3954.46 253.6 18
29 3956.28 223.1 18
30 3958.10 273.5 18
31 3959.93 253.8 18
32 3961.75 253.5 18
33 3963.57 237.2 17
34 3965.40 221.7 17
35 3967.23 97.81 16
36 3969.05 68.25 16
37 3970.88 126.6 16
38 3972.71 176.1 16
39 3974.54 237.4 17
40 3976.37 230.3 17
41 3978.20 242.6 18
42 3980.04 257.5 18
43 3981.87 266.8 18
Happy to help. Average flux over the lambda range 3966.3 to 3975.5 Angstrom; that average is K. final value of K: 142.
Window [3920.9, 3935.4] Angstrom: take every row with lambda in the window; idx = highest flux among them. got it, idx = 271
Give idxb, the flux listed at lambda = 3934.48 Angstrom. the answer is 82.73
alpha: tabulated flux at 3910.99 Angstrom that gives 270.2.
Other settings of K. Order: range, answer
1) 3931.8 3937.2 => 131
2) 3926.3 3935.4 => 183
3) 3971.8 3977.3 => 215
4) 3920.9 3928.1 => 262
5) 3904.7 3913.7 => 255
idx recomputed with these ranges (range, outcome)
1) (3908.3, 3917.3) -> 281.2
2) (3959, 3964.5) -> 253.8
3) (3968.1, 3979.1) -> 242.6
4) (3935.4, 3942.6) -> 268.2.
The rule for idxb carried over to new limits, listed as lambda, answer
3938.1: 230.4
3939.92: 248.2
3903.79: 256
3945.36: 232.9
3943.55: 221.9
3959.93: 253.8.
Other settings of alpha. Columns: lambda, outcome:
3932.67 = 105.4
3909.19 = 234.5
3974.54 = 237.4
